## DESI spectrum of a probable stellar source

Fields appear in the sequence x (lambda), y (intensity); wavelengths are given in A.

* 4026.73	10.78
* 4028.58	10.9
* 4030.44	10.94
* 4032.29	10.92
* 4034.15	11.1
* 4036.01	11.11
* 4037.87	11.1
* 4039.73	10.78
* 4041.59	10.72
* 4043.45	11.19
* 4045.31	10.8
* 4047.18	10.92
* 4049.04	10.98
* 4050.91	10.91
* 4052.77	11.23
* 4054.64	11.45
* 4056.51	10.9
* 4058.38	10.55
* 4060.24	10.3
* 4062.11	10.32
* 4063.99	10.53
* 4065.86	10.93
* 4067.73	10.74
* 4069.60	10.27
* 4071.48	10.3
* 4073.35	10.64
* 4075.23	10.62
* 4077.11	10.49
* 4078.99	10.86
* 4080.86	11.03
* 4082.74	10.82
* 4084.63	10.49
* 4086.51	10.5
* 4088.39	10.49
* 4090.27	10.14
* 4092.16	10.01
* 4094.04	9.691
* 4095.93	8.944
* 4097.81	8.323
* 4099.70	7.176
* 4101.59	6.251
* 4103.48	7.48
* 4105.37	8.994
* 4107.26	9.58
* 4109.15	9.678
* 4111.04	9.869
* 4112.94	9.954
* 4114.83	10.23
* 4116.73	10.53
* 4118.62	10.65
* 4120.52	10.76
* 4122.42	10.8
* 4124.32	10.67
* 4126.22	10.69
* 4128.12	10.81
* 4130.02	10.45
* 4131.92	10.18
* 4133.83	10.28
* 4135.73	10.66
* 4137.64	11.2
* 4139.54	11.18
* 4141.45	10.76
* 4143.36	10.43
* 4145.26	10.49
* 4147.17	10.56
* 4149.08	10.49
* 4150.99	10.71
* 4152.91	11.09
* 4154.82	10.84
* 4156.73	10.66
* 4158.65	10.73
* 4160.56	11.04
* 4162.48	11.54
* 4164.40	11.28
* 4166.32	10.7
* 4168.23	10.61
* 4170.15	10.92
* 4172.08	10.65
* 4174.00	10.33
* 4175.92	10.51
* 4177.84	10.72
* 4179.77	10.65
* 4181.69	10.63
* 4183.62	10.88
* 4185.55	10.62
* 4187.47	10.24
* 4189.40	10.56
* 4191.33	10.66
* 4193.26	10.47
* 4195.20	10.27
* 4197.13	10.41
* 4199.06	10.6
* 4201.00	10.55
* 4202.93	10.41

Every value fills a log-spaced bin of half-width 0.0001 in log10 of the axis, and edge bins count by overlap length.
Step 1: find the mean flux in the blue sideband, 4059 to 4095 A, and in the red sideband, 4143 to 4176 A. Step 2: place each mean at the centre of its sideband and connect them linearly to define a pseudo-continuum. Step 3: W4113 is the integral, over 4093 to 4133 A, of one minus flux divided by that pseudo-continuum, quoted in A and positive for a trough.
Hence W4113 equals 3.8 A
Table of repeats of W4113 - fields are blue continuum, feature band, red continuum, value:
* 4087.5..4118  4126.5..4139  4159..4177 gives -0.82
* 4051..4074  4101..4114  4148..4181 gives 2.21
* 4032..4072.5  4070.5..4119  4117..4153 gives 4.48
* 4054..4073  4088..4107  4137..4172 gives 3.50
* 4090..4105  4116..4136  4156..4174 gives -2.38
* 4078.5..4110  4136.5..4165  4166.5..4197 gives -1.94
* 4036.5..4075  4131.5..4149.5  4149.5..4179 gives 0.28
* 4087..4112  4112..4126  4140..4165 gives -1.24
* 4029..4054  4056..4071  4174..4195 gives 0.50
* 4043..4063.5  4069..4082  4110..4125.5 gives 0.11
